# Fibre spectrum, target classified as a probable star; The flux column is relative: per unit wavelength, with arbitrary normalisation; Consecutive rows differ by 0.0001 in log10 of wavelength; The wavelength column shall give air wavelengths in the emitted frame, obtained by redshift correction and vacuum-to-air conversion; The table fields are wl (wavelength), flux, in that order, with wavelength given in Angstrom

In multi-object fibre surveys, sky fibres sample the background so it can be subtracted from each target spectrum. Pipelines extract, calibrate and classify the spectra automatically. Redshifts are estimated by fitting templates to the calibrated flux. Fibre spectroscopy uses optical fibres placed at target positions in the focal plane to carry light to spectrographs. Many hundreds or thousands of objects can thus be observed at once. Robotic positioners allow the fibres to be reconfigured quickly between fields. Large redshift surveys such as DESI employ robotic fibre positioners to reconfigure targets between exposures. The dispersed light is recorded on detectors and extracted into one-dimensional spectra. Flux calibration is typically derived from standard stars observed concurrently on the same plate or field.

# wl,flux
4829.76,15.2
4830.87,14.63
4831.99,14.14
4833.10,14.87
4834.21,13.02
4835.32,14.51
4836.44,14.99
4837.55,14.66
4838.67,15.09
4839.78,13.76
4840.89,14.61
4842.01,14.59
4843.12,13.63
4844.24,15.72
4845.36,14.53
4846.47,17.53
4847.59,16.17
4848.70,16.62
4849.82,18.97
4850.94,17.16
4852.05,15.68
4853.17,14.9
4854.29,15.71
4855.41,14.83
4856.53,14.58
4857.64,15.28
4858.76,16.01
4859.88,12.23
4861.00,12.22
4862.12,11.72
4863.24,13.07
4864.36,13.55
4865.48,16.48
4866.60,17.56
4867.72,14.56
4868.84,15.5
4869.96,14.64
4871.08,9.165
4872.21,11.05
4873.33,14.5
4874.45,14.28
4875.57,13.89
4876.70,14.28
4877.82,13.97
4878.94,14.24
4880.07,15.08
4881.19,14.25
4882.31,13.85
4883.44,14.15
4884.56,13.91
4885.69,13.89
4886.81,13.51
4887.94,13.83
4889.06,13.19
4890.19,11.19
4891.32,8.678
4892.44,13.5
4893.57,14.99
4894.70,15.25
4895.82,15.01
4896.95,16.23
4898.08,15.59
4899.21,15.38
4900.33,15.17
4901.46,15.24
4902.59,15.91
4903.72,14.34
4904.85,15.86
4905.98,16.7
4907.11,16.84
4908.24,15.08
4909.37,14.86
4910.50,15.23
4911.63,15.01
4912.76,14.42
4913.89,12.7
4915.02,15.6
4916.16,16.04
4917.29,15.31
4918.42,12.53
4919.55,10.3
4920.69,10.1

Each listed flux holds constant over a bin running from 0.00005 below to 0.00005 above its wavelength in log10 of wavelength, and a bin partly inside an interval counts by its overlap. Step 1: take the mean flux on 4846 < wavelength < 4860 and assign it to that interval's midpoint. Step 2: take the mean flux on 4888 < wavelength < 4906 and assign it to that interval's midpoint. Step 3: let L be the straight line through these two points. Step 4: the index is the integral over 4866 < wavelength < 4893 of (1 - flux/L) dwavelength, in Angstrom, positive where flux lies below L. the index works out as 2.5 Angstrom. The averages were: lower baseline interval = 15.9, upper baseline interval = 14.4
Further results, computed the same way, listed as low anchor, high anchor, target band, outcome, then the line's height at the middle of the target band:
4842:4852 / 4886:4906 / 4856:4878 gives 2.15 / 15.4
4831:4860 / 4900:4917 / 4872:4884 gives 0.93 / 15.2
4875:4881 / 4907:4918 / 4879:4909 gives 0.29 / 14.6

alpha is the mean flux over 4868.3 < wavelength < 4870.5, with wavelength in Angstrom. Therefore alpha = 15.1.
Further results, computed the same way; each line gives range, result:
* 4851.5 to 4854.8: 15.4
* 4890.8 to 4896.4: 13.5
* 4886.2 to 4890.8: 12.9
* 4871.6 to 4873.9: 12.7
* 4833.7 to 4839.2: 14.4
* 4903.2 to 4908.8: 15.8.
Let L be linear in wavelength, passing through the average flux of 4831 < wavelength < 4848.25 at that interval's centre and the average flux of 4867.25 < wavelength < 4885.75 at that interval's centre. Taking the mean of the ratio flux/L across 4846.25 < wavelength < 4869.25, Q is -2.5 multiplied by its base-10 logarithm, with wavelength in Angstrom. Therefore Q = -0.065 mag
